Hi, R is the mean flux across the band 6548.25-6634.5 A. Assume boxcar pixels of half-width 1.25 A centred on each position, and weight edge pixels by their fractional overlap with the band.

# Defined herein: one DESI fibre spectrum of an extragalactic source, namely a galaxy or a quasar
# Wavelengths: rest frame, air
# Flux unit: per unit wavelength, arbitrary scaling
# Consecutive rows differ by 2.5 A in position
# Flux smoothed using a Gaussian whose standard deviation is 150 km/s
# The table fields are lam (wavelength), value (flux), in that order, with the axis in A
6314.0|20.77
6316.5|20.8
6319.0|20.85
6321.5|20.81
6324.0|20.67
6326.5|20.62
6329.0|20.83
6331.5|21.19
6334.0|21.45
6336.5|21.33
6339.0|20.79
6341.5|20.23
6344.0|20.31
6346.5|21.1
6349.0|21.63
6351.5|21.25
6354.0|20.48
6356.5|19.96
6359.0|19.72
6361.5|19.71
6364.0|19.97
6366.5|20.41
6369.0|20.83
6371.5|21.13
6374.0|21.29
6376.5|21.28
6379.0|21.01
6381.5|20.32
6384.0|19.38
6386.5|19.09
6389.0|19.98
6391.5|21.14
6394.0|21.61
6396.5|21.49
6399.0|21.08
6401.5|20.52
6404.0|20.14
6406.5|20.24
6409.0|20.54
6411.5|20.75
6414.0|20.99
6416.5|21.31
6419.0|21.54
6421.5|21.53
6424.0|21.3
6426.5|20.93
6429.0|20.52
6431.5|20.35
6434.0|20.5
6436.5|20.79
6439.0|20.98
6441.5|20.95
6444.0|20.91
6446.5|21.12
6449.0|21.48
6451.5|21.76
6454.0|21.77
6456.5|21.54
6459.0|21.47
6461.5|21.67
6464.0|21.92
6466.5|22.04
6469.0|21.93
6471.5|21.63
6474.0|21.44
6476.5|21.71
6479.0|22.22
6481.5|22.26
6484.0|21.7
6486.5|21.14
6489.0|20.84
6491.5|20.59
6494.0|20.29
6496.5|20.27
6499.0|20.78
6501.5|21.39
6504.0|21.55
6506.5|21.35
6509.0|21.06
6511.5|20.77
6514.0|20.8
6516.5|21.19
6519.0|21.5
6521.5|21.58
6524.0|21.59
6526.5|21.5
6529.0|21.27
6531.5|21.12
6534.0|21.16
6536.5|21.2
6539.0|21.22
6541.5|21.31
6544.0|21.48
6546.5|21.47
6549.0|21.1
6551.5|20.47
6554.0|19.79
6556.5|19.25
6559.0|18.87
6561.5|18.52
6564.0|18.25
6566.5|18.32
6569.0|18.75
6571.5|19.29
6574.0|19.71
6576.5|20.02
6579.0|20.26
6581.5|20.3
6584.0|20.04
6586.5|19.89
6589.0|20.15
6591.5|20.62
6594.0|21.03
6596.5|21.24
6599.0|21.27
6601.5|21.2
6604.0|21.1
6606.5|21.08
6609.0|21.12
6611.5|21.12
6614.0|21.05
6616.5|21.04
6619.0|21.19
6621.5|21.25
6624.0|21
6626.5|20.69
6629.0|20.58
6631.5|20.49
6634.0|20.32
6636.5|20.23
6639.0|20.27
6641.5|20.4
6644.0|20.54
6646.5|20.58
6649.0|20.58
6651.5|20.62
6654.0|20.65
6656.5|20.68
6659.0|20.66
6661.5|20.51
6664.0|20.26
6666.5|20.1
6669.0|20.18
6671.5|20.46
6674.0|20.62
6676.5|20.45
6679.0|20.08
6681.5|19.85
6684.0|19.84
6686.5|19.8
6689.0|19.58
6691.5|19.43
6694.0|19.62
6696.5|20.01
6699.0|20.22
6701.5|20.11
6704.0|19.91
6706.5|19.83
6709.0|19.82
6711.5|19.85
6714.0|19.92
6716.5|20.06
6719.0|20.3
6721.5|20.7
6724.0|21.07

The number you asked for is 20.3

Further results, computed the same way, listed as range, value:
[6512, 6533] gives 21.3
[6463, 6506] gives 21.4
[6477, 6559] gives 21.1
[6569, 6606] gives 20.4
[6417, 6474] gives 21.3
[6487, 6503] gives 20.7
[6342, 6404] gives 20.6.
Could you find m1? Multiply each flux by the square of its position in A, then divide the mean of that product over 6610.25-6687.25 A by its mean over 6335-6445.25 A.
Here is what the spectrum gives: 1.07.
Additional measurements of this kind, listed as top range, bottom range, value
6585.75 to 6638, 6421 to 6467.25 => 1.03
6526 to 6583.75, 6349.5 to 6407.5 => 1.04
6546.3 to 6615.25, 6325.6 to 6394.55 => 1.05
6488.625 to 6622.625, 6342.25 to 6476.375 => 1.03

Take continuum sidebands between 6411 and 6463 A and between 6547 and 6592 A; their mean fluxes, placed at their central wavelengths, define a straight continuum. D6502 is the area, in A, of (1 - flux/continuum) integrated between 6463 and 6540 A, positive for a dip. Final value -3.4 A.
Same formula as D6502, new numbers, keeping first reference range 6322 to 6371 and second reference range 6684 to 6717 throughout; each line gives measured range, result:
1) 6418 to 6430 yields -0.4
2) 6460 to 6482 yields -1.6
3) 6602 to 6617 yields -0.8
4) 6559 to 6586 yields 1.1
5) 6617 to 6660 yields -1.4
